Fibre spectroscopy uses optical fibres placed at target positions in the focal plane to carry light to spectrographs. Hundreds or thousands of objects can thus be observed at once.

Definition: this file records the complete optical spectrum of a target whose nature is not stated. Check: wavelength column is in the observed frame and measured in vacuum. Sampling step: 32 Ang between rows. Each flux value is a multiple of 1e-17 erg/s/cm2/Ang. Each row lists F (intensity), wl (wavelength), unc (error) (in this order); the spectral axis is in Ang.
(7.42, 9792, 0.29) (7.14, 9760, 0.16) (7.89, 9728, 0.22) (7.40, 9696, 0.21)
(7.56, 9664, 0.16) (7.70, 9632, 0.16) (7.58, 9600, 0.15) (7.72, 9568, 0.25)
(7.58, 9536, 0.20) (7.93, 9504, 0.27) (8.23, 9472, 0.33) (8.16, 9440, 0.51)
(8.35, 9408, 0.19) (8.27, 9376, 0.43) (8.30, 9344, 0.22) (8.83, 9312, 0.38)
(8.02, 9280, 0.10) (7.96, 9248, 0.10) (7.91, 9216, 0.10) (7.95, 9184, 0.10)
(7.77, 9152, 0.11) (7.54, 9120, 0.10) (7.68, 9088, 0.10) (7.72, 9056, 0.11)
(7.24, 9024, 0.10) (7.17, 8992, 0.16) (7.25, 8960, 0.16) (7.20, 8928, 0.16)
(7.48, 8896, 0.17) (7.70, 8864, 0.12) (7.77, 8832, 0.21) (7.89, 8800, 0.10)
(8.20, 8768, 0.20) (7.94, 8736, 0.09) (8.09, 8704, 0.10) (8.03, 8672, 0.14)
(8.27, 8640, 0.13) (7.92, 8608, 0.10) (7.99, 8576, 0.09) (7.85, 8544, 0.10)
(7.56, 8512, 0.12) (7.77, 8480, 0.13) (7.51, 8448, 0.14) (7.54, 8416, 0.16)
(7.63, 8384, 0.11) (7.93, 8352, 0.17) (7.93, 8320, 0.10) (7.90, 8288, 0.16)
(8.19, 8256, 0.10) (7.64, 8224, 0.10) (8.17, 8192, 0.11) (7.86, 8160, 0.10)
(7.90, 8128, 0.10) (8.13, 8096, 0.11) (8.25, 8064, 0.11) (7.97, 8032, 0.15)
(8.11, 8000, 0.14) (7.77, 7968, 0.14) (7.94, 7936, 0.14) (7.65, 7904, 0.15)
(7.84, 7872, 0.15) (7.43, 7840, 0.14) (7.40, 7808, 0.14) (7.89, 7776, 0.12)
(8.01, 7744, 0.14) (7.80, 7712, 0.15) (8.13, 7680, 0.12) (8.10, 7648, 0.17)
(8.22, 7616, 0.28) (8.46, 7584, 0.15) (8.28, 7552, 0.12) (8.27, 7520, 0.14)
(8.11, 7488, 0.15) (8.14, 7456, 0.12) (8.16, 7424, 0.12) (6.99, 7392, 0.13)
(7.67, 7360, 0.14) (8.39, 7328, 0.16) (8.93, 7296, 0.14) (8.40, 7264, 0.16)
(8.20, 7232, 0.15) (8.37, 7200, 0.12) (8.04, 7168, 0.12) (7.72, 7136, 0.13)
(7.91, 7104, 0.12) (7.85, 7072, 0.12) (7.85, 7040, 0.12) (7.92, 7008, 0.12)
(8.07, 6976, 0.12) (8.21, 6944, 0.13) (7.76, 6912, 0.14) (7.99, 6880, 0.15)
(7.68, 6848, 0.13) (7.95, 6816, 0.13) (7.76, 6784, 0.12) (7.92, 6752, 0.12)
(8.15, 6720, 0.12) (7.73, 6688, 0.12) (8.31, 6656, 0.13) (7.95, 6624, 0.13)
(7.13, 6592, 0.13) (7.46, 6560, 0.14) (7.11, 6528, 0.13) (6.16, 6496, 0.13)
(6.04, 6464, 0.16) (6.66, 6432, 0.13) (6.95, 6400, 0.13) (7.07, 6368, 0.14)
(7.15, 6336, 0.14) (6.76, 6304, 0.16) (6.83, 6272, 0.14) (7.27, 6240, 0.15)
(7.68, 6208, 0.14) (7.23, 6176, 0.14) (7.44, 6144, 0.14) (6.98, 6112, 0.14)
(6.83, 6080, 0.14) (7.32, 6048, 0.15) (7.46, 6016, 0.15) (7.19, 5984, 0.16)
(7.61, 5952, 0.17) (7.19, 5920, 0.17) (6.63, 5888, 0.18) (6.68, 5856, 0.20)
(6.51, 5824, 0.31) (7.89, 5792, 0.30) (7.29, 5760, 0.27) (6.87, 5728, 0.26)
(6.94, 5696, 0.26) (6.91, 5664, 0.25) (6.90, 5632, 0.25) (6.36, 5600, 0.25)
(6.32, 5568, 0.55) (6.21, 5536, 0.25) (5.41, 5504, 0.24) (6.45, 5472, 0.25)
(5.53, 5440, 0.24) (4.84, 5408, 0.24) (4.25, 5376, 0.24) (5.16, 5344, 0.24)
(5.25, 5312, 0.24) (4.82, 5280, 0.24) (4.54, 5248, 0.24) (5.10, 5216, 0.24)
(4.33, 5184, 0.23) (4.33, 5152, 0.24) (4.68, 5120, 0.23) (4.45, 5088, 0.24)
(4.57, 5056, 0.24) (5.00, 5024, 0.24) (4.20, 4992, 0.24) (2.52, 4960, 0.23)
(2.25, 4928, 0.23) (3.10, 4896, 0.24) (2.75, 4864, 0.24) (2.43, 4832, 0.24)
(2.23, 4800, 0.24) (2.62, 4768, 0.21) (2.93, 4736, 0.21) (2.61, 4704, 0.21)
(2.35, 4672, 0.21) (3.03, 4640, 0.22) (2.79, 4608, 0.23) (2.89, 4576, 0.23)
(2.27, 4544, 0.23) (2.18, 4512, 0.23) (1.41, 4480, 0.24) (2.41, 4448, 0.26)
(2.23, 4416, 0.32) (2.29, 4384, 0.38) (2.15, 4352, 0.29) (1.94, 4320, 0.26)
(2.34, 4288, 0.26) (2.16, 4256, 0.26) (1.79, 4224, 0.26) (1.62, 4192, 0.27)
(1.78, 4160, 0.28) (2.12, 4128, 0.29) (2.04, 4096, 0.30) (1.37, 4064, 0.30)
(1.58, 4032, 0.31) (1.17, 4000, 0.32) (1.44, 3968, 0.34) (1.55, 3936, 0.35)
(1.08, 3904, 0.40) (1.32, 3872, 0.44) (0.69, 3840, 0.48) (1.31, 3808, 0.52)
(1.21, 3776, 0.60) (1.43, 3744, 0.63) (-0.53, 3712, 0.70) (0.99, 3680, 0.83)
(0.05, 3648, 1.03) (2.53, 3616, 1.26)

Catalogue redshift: 0.25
